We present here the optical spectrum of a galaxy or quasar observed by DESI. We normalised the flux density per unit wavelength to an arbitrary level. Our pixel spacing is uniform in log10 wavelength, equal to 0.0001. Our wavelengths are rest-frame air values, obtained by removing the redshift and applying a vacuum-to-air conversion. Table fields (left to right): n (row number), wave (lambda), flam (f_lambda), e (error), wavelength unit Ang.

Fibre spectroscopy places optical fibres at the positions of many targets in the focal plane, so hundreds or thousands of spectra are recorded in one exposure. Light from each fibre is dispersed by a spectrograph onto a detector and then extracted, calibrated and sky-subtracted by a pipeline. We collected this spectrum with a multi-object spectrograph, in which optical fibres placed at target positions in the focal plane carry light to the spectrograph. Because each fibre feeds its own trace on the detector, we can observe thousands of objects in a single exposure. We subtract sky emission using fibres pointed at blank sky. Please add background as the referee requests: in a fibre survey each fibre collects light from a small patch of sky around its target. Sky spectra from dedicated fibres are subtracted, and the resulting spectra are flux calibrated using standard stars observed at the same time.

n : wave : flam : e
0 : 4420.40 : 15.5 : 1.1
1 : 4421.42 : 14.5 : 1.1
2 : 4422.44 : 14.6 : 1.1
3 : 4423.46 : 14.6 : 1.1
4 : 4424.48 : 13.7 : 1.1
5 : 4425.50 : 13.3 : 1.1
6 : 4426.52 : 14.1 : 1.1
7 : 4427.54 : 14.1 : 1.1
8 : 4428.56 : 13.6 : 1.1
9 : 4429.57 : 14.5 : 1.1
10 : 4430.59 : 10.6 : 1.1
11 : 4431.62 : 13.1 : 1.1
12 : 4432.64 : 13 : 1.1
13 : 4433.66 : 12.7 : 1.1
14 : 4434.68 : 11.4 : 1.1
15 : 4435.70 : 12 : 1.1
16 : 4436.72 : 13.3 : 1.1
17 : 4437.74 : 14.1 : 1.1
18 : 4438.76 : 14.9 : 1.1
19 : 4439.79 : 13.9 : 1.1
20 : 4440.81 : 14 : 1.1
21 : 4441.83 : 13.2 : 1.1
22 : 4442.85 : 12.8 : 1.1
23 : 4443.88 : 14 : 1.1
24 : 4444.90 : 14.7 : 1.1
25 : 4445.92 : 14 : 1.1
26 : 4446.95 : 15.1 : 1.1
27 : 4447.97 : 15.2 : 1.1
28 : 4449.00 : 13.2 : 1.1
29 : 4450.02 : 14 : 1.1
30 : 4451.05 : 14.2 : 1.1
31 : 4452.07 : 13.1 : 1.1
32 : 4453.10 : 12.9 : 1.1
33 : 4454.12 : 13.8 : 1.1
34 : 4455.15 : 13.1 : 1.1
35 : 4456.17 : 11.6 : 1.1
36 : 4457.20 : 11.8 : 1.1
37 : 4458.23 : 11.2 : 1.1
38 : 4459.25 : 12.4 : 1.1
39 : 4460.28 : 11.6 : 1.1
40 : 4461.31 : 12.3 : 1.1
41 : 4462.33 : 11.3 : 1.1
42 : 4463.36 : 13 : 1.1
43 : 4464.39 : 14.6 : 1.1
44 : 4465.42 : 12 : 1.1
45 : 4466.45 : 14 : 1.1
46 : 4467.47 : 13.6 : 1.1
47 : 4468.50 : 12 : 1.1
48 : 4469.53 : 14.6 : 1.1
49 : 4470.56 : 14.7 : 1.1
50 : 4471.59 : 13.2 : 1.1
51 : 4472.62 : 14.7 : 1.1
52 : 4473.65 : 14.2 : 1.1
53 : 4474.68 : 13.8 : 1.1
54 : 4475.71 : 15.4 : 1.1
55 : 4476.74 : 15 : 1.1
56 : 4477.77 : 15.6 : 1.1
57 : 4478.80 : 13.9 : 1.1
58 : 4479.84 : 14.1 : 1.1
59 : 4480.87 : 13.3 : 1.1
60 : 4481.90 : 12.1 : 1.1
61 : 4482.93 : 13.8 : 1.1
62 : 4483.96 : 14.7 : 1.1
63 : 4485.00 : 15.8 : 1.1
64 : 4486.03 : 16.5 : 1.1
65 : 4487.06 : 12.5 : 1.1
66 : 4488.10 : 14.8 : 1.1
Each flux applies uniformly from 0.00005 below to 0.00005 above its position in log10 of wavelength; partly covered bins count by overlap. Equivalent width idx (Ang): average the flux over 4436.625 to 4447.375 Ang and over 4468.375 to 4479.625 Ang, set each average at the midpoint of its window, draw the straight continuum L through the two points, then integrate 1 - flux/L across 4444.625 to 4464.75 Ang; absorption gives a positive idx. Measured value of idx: 1.4 Ang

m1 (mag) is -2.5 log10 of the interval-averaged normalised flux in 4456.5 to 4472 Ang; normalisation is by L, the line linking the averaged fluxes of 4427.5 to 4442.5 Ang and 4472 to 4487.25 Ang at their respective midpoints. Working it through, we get 0.10 mag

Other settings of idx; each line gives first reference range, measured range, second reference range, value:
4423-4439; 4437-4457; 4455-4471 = -1.1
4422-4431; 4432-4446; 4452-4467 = -0.1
